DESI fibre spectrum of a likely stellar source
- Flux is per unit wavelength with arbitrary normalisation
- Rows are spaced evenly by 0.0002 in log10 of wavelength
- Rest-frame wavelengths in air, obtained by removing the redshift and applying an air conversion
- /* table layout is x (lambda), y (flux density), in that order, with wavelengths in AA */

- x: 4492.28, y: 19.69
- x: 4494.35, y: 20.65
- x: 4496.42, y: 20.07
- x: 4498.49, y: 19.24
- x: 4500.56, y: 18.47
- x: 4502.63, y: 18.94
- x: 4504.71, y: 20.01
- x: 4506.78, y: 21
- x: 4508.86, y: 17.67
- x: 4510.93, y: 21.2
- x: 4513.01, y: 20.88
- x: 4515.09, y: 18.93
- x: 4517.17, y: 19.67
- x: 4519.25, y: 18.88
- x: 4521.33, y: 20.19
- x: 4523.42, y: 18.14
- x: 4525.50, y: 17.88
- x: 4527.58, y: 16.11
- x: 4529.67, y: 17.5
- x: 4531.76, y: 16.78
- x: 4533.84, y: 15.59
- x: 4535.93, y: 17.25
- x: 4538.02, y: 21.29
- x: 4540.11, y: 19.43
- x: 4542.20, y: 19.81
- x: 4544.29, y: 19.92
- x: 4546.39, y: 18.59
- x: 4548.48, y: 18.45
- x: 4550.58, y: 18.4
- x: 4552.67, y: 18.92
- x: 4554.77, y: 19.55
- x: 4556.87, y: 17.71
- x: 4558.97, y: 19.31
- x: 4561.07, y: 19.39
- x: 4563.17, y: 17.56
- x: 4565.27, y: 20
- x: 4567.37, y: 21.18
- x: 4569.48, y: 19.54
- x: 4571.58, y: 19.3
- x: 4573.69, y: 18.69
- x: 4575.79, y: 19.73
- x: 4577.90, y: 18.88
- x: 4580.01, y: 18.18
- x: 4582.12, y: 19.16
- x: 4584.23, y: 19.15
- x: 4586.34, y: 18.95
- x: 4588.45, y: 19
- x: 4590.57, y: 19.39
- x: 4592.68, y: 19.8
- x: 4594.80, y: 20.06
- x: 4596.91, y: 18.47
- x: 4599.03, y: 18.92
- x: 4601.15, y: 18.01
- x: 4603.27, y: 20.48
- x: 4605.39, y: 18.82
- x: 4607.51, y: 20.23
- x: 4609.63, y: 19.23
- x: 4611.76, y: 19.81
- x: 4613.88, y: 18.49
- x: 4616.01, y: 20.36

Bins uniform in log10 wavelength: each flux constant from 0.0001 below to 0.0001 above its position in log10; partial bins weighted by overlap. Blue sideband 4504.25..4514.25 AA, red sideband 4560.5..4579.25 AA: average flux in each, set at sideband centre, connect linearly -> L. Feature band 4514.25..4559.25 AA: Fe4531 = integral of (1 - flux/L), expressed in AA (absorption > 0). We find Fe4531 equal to 2.8 AA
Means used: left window 20.1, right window 19.3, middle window 18.5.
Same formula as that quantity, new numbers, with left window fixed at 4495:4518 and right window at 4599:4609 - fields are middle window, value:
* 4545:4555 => 0.39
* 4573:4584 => 0.26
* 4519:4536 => 1.77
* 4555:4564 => 0.40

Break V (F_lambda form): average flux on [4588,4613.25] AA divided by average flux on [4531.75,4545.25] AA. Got 1.03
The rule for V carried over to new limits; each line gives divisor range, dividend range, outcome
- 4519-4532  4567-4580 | 1.08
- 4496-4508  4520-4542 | 0.92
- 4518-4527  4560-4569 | 1.05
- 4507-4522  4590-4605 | 0.98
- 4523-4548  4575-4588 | 1.04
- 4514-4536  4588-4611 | 1.08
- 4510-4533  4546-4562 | 1.01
